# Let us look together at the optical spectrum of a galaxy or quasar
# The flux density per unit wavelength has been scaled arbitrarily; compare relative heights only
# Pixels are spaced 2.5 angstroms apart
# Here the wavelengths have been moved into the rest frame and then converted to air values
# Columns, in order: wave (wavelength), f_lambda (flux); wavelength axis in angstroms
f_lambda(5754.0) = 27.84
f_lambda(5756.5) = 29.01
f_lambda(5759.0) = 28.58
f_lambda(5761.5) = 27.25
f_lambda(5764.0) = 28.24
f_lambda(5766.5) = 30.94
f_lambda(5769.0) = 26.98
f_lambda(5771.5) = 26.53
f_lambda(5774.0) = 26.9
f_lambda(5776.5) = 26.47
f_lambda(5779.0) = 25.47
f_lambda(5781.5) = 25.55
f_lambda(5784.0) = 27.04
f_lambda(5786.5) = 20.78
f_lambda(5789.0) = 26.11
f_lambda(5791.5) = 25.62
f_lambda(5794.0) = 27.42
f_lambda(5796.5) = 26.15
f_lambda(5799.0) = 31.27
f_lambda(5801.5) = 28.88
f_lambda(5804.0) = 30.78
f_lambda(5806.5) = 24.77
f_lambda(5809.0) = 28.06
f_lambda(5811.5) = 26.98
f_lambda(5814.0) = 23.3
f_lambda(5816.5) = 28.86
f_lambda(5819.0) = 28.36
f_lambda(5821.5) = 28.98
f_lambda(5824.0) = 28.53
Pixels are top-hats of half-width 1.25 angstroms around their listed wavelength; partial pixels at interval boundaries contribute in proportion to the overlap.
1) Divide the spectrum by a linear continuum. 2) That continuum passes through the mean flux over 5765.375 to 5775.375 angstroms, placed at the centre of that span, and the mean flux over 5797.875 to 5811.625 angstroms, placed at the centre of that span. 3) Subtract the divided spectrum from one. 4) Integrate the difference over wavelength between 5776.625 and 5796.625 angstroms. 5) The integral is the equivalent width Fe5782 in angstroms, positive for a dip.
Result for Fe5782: 1.9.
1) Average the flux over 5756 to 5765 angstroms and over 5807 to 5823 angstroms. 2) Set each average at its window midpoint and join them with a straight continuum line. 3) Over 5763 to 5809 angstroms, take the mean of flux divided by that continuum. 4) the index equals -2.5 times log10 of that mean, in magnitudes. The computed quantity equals 0.03 mag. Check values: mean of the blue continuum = 28.2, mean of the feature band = 27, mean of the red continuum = 27.3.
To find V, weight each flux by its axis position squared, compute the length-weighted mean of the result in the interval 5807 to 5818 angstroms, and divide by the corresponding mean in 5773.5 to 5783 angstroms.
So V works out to 1.04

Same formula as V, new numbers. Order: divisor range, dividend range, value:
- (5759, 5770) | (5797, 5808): 1.02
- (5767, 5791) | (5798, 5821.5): 1.09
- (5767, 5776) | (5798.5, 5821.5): 1.04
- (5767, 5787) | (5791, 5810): 1.08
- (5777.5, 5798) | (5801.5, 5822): 1.08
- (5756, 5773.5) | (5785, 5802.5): 0.95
